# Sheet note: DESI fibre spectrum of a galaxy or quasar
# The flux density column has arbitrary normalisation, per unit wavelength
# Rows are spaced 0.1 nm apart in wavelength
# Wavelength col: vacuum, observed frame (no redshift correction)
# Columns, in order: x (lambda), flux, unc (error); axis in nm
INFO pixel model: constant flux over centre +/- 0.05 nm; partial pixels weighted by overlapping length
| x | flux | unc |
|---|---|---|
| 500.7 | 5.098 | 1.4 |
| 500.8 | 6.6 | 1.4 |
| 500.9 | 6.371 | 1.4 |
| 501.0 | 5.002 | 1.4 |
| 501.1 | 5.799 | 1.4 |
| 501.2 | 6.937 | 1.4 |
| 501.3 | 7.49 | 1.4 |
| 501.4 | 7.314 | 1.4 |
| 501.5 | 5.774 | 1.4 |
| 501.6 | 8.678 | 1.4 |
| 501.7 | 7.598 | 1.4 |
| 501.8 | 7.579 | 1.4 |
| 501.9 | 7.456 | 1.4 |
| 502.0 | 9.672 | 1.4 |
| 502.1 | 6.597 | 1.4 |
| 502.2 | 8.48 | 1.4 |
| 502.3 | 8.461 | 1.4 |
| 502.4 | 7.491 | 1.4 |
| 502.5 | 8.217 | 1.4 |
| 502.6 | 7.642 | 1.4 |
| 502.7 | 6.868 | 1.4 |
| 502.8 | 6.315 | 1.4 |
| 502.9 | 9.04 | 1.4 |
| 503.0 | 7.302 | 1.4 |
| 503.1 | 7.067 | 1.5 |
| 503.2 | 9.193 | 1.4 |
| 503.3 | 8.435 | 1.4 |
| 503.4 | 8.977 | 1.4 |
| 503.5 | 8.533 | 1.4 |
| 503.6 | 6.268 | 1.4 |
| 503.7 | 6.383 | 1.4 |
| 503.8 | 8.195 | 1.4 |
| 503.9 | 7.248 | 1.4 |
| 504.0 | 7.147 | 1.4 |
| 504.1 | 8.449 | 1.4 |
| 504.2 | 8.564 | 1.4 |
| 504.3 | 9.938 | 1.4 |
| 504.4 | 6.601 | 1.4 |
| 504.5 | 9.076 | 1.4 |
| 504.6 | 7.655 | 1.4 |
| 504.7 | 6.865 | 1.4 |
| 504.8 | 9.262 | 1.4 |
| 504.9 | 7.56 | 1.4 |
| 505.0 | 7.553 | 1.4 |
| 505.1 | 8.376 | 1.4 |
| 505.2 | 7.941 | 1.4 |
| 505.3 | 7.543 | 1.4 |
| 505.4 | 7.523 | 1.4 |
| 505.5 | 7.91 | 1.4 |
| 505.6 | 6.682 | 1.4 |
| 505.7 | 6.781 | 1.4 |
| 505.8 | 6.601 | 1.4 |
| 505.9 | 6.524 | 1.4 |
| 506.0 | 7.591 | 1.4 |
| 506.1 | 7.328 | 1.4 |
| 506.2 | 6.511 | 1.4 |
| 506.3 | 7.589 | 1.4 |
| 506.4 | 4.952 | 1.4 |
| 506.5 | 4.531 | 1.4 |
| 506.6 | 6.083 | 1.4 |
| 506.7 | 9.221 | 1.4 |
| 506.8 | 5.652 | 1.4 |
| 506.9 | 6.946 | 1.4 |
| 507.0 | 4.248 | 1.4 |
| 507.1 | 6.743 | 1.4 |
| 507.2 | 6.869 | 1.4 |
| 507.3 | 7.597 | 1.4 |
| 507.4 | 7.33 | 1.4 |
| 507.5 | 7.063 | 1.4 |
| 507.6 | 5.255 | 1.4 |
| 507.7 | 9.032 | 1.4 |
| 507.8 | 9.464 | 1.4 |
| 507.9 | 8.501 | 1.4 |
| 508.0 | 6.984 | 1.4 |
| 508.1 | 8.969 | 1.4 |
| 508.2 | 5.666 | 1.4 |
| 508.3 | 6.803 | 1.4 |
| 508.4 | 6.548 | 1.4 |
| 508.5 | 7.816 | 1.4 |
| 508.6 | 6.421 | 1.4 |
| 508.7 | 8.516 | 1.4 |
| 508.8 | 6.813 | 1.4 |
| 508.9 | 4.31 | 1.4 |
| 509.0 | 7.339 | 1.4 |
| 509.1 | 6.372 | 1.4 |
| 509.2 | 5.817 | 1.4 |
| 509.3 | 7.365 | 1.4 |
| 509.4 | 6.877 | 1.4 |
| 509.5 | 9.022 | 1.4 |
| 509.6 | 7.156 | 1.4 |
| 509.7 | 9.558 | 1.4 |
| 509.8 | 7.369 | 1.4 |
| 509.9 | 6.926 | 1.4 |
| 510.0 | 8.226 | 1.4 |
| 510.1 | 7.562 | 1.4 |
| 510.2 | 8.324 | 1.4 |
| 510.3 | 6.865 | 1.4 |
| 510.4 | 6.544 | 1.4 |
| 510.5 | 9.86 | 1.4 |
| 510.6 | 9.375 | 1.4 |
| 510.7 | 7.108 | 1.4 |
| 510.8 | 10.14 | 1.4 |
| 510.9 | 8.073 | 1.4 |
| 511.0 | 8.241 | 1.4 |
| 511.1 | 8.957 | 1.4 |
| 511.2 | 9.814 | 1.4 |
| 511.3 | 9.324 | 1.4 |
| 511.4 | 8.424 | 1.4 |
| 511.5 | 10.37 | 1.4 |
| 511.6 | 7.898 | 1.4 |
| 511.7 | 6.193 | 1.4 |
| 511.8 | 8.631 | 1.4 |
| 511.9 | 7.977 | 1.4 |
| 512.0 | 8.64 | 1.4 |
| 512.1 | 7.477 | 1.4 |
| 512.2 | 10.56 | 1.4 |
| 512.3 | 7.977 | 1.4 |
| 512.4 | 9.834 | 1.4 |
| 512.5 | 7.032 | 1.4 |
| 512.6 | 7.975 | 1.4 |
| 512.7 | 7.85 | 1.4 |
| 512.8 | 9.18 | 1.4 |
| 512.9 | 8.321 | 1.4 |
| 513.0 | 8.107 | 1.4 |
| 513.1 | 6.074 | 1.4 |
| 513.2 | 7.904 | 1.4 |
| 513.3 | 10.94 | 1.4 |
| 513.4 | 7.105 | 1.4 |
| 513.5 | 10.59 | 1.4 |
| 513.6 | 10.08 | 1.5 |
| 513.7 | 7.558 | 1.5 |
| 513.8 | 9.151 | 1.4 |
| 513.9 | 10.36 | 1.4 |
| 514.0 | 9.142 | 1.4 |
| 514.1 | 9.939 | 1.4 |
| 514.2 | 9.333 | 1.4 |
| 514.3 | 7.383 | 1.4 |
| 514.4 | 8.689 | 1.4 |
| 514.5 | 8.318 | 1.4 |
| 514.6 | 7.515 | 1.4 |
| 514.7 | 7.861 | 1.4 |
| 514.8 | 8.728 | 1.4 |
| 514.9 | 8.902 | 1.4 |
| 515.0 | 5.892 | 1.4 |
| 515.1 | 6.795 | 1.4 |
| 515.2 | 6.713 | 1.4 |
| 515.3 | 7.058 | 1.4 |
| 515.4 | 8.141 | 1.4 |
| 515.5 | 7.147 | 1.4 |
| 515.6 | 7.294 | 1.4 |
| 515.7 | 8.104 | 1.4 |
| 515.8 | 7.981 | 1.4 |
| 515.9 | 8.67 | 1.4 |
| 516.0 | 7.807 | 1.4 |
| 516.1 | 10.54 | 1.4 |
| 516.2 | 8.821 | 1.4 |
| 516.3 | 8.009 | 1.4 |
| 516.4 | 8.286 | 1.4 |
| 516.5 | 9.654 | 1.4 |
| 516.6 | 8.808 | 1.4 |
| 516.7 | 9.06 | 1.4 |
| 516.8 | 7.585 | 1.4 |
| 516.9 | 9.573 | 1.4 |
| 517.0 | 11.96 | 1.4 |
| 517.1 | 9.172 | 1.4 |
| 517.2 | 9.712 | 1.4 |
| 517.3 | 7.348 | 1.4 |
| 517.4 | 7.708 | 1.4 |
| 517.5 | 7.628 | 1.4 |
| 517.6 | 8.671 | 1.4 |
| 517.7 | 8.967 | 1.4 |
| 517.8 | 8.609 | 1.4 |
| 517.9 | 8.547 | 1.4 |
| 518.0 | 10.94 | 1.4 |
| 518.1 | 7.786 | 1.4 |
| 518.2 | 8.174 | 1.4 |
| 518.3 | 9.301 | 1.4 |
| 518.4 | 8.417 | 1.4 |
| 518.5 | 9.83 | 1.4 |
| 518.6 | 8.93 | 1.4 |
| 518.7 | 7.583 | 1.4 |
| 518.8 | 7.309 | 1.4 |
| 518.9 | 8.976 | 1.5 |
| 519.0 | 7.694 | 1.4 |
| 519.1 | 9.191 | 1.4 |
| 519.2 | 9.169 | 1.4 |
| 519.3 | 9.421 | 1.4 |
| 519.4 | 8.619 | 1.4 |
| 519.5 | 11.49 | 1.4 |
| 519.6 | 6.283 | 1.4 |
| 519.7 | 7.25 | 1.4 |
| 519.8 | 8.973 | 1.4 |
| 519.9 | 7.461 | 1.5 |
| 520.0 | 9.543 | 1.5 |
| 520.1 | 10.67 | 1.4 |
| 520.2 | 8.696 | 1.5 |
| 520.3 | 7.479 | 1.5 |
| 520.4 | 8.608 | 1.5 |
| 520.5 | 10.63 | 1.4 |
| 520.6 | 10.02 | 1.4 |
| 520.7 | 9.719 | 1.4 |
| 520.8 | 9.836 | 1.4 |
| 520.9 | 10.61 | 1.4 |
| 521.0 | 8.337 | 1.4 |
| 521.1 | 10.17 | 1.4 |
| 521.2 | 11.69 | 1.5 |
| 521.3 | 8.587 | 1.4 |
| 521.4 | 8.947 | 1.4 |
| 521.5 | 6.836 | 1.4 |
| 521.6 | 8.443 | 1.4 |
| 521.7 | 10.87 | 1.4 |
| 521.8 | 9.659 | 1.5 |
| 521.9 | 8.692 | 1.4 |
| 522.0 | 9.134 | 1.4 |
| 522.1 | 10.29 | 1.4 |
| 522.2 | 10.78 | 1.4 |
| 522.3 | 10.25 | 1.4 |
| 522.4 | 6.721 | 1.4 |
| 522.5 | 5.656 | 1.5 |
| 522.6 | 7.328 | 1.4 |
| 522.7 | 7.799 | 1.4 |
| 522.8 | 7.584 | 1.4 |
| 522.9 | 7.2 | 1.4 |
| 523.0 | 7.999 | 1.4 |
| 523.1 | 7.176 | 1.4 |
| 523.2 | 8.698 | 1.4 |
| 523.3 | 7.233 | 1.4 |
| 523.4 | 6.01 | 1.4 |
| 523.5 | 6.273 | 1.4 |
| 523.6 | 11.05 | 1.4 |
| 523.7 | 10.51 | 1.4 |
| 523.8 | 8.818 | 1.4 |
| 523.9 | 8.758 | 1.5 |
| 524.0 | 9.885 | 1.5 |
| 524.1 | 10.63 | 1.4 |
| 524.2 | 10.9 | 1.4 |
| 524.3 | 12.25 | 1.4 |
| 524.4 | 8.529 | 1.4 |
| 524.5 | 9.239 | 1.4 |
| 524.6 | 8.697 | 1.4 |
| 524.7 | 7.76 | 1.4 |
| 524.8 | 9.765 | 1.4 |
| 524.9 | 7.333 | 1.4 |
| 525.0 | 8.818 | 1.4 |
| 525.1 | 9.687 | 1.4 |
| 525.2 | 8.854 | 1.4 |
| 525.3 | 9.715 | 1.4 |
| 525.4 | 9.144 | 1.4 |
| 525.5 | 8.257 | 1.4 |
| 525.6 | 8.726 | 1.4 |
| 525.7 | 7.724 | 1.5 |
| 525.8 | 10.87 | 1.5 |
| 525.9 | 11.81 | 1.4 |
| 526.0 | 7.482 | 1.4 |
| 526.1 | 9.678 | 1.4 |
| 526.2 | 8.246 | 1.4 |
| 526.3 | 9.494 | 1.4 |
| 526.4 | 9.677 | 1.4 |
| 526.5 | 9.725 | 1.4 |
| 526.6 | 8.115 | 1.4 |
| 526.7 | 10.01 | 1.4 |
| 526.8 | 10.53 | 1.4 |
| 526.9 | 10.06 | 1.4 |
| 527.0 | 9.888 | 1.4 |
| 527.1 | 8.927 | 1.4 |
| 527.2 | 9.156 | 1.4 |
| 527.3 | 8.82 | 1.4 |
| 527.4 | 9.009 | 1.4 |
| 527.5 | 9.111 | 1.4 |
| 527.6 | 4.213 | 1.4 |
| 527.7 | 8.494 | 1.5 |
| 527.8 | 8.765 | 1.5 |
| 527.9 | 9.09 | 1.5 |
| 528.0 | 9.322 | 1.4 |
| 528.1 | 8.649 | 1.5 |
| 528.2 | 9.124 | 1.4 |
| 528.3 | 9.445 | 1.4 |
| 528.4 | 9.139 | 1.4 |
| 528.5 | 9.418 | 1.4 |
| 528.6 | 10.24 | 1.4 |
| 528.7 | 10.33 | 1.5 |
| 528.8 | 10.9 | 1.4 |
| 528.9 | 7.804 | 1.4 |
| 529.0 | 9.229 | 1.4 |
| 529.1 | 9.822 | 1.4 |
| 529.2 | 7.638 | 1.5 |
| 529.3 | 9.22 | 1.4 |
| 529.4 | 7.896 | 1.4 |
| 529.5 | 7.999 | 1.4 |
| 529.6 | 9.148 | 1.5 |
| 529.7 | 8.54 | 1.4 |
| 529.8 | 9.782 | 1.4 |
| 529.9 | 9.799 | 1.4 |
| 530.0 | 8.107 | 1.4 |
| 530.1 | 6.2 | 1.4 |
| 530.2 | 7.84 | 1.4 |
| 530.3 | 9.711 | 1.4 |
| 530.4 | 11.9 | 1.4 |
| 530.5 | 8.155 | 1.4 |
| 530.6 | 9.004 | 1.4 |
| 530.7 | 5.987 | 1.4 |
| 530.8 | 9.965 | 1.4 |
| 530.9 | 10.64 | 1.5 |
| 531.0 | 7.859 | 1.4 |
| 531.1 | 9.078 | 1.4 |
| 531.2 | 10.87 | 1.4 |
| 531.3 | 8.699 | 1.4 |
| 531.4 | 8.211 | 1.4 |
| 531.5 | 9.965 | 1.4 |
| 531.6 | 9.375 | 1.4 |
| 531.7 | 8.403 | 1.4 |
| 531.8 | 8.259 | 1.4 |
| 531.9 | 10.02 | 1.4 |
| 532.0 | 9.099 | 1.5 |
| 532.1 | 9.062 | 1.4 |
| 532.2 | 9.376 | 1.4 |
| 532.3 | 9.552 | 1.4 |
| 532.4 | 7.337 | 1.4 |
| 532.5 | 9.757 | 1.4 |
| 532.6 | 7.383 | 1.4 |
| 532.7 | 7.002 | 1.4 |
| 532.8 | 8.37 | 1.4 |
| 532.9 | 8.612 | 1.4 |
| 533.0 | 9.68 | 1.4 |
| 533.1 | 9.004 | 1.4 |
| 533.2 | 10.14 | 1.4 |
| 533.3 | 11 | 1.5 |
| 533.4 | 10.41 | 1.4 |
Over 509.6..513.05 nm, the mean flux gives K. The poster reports 8.36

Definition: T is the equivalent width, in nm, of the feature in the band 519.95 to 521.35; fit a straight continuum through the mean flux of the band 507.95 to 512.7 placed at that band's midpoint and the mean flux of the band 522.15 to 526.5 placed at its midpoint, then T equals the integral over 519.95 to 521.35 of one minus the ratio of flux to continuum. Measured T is -0.17 nm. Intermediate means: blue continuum 7.87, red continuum 8.82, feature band 9.61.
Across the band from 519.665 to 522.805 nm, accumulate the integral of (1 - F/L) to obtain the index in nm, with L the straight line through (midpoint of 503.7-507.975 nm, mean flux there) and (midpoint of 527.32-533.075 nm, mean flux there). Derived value -0.27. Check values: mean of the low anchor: 7.33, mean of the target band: 9.01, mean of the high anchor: 8.87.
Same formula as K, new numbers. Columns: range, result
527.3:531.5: 8.9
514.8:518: 8.41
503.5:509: 7.24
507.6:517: 8.16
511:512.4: 8.66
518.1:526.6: 8.92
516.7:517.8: 8.83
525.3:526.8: 9.27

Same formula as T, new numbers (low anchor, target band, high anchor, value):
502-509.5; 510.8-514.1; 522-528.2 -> -0.326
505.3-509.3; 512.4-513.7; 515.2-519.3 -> -0.093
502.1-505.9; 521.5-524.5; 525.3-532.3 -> -0.007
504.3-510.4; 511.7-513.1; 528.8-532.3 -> -0.122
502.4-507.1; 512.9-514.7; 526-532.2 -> -0.152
